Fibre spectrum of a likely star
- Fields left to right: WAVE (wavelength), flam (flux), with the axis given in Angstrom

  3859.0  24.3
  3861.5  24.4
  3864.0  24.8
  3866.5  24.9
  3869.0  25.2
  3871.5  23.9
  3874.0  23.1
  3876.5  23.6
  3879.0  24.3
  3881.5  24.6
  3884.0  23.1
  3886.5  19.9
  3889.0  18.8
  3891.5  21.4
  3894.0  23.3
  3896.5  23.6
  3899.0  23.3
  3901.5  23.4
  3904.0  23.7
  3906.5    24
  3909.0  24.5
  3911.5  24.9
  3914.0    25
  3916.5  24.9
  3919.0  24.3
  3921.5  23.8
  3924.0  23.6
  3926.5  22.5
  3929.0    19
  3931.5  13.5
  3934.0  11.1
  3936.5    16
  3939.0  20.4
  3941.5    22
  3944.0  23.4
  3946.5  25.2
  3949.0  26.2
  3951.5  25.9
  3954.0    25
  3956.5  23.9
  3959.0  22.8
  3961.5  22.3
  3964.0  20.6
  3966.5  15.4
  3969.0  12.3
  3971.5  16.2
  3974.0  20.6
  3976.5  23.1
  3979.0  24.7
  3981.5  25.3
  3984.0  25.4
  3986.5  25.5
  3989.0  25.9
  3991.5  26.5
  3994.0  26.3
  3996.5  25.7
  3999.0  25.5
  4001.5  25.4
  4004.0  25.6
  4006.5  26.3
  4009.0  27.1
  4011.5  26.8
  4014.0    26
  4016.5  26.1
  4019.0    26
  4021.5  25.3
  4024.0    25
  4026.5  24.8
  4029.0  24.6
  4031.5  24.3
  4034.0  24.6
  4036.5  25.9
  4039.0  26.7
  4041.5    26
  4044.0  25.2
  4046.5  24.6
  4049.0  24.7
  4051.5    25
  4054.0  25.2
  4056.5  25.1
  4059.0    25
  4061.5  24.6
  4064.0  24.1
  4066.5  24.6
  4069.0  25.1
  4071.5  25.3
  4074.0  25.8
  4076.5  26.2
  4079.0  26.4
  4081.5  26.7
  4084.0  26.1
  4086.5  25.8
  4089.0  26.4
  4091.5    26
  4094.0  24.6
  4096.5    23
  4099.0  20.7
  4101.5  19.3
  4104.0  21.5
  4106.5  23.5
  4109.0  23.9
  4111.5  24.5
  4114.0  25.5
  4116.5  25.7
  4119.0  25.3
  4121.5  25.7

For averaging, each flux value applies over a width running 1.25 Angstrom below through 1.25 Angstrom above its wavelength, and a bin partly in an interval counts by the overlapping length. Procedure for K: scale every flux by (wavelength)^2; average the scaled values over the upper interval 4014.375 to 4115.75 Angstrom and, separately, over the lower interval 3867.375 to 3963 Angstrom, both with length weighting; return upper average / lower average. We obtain 1.18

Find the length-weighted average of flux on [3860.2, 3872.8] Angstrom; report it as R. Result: 24.6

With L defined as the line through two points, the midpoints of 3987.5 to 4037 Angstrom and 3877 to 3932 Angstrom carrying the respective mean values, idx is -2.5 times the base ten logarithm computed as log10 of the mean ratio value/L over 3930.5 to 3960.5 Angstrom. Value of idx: 0.12 mag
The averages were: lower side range 22.8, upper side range 25.7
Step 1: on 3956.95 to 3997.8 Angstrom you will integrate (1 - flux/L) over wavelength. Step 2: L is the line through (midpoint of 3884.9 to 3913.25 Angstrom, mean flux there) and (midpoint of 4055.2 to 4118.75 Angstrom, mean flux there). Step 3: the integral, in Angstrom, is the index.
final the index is 2.00 Angstrom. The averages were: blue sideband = 22.8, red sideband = 24.6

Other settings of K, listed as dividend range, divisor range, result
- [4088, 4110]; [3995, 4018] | 0.93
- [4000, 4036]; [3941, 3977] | 1.22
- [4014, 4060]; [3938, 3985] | 1.18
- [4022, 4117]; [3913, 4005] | 1.17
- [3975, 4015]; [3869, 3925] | 1.15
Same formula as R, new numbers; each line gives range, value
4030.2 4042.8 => 25.5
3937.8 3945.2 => 21.9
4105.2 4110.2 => 23.7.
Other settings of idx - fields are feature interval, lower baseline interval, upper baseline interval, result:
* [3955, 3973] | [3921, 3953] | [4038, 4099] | 0.139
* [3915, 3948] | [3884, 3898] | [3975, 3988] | 0.107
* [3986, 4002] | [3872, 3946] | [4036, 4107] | -0.104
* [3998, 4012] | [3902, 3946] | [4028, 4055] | -0.087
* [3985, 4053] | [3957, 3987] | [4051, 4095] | -0.111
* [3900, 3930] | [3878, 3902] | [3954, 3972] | -0.103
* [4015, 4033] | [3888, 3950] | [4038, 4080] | -0.031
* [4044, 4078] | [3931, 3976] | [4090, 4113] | -0.125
